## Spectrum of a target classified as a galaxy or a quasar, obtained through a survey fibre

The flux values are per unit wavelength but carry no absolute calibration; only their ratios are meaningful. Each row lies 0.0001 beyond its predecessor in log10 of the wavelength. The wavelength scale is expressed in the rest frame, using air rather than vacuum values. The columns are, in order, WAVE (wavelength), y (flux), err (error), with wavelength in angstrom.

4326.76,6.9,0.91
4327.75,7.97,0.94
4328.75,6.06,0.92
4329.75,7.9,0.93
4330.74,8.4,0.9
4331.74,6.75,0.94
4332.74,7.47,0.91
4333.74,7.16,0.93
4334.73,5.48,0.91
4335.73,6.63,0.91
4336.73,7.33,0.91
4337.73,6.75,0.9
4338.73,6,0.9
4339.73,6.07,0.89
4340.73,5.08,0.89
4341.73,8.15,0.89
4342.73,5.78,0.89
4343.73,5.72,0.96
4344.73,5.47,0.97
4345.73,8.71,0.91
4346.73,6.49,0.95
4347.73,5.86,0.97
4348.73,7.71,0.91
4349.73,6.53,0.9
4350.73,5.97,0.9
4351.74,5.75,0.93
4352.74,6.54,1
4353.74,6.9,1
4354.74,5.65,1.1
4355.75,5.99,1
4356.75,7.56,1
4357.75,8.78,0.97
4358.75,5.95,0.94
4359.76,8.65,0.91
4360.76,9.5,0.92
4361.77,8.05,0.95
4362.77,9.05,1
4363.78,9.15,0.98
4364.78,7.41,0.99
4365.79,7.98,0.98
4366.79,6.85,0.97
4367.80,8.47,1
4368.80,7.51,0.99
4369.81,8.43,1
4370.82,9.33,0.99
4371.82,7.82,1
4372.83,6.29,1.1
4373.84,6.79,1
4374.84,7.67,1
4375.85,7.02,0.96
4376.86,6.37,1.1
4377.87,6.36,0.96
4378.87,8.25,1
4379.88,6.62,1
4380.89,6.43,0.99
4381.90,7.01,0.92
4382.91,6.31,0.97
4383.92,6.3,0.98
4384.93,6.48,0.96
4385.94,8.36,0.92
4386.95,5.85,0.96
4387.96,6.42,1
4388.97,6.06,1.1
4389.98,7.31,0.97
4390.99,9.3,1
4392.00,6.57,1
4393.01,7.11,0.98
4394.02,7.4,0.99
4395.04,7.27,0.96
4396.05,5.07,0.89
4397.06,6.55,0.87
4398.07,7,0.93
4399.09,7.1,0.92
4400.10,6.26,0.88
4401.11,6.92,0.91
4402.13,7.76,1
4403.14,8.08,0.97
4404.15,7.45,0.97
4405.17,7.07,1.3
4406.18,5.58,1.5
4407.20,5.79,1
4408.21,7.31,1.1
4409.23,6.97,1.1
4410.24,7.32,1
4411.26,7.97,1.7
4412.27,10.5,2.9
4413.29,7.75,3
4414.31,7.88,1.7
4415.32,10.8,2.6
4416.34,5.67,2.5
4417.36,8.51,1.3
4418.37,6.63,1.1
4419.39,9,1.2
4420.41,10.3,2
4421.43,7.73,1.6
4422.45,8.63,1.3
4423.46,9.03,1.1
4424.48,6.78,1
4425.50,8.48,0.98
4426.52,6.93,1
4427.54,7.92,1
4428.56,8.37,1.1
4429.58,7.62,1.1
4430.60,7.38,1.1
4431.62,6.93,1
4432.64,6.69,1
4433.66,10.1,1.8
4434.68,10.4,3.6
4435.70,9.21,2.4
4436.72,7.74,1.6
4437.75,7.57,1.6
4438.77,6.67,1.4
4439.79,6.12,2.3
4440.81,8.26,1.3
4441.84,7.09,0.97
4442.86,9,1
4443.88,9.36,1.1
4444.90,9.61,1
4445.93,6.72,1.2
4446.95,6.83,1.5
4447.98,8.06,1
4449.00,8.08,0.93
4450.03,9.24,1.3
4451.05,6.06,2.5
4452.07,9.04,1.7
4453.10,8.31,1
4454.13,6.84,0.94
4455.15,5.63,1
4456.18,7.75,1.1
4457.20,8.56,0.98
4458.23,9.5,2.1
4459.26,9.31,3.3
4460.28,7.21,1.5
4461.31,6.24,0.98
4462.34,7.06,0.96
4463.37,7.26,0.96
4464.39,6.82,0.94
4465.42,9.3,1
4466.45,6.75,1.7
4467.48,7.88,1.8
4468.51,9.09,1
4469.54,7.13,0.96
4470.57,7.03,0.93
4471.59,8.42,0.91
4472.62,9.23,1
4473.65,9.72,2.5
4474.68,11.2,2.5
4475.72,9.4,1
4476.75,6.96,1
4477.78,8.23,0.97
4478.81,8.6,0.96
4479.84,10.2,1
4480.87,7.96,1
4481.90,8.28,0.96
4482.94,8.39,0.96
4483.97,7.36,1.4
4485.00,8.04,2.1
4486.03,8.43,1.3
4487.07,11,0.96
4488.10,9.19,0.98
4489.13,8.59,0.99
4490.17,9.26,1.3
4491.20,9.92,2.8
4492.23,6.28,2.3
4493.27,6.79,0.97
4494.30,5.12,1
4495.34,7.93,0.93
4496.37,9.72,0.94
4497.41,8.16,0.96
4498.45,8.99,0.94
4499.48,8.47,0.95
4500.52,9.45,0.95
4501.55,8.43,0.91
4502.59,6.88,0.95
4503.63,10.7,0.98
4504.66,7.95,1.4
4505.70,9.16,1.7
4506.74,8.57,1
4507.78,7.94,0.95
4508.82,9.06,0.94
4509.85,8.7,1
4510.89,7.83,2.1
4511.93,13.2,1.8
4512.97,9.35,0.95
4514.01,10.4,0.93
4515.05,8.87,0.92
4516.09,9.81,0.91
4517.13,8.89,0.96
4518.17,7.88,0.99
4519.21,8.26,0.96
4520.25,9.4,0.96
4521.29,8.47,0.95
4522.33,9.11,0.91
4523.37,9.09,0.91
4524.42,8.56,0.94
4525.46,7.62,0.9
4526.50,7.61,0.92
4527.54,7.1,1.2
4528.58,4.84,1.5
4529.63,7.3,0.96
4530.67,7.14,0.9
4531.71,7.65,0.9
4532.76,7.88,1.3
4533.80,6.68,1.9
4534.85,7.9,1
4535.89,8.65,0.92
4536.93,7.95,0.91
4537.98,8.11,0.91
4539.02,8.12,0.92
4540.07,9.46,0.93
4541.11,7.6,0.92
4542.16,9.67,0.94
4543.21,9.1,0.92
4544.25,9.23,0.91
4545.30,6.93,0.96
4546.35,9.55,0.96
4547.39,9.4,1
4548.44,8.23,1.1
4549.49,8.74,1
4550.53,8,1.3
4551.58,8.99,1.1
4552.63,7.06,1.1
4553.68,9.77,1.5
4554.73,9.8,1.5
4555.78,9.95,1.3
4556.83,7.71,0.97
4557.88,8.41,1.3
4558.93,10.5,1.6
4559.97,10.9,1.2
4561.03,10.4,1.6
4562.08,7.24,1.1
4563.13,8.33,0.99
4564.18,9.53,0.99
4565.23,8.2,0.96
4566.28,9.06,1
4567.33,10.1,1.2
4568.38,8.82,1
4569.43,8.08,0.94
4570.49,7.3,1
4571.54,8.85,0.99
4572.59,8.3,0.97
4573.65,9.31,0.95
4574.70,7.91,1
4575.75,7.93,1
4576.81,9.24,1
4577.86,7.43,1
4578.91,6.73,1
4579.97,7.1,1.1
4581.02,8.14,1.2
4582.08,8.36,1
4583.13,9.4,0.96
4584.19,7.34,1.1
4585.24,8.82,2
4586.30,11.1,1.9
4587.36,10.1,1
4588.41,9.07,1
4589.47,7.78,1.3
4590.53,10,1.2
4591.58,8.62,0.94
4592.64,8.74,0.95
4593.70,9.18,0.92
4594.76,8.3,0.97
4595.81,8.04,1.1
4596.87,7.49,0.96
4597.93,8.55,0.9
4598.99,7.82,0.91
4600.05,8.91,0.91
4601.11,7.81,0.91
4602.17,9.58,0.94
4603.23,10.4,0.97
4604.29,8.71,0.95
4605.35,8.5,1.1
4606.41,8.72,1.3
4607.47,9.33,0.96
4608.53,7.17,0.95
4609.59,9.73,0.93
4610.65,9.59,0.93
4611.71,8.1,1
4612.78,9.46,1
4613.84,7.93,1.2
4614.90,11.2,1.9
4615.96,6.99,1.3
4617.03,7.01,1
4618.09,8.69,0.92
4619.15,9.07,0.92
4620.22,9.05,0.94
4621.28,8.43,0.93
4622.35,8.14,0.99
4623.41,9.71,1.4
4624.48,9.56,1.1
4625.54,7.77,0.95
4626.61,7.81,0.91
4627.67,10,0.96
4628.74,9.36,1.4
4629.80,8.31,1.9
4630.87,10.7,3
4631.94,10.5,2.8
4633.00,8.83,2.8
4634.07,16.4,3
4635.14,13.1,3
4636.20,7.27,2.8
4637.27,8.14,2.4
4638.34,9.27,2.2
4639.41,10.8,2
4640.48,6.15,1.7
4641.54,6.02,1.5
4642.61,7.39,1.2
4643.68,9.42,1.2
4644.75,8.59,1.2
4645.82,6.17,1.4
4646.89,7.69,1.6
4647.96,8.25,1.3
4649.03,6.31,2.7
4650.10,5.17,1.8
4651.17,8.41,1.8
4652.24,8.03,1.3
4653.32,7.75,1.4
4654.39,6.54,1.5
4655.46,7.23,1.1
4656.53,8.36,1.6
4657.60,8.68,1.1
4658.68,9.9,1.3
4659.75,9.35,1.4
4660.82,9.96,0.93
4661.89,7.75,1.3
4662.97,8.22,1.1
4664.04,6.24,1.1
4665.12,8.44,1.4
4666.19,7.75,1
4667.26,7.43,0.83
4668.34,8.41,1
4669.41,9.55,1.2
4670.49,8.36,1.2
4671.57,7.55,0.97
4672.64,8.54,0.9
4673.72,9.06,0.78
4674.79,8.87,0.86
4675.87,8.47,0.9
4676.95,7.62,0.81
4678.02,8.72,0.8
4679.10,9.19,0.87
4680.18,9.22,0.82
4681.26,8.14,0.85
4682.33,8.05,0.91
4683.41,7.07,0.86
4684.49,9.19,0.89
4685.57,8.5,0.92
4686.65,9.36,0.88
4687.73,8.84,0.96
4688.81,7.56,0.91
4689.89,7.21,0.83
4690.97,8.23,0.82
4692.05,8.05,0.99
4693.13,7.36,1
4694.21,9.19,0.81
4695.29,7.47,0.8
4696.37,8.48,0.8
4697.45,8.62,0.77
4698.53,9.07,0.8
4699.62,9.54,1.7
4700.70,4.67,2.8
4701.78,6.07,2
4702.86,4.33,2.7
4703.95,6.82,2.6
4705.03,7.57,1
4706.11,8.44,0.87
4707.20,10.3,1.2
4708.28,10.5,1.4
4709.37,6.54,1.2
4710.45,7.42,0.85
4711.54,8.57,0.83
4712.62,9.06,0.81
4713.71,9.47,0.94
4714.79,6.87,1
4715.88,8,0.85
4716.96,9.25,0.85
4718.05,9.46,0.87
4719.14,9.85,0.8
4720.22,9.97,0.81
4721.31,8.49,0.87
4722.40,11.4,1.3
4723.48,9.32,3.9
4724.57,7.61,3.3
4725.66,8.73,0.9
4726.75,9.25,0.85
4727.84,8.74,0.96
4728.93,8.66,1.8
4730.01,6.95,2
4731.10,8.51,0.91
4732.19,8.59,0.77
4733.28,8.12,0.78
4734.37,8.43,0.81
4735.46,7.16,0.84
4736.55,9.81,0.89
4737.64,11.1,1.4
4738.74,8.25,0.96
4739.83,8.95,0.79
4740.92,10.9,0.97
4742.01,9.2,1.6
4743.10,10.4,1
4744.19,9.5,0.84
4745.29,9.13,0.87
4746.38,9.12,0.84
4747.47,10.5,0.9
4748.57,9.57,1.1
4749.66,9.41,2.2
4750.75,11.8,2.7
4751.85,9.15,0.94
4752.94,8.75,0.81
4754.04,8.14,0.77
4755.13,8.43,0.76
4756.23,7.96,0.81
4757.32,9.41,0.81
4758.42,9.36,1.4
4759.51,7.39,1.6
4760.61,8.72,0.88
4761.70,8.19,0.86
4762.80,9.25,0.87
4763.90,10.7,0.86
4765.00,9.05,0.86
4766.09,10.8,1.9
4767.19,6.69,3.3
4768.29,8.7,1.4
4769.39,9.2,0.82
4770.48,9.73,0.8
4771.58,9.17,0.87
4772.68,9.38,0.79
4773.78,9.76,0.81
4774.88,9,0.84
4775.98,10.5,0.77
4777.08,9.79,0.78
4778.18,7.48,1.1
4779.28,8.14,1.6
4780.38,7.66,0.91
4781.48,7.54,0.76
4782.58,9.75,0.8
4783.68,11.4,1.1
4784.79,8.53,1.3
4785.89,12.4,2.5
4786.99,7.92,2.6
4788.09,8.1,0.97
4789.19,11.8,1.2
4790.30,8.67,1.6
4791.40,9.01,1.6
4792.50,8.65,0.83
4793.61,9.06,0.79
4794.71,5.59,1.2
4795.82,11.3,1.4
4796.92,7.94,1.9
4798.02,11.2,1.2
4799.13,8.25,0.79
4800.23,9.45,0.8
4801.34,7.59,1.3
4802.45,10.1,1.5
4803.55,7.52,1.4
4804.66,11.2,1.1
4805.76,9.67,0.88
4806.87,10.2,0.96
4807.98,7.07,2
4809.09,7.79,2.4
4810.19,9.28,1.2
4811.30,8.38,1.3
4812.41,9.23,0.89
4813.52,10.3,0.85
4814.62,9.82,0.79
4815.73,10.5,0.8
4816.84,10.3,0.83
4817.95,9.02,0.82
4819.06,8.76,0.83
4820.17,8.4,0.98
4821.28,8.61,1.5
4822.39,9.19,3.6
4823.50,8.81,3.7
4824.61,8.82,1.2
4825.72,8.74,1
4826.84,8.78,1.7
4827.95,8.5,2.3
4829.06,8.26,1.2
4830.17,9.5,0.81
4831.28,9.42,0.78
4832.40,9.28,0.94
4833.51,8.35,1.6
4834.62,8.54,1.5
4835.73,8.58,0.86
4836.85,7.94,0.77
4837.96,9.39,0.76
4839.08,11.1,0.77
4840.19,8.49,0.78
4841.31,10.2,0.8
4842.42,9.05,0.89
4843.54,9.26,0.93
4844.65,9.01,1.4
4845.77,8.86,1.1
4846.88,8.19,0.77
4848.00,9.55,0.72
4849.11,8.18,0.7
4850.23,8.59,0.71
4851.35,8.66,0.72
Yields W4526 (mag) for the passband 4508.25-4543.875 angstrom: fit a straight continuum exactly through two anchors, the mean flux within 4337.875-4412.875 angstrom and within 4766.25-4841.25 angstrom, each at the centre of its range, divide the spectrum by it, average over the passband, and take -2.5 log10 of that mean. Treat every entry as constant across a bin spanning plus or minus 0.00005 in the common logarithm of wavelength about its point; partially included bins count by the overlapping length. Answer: -0.09 mag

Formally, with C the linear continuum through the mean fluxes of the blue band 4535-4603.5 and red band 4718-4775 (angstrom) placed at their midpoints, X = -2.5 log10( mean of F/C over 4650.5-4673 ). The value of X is 0.09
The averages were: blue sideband 8.69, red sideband 9.13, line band 8.19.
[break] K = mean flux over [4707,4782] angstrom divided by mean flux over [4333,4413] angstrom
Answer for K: 1.3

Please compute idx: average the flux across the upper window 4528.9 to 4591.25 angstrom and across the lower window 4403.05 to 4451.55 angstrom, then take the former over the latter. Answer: 1.1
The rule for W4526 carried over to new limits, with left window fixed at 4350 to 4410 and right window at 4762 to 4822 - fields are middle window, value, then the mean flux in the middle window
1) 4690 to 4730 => 0.05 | 8.34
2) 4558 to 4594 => -0.08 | 8.76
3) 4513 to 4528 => -0.11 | 8.68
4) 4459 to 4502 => -0.09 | 8.3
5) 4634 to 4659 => 0.03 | 8.21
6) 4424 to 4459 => -0.07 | 7.92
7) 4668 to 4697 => 0.03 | 8.38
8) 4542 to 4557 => -0.11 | 8.81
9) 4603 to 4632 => -0.07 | 8.88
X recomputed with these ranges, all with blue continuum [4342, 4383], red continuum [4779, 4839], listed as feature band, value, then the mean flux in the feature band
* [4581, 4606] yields -0.08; 8.79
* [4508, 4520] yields -0.18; 9.27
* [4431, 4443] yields -0.06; 7.94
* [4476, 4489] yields -0.12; 8.58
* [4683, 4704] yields 0.10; 7.81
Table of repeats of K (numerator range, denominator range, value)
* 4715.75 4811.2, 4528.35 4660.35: 1.06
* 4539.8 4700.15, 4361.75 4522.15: 1.08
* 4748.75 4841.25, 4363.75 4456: 1.20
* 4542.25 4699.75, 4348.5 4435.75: 1.15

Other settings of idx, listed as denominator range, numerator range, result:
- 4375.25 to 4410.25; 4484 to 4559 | 1.24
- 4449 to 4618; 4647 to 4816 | 1.03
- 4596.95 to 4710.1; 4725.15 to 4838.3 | 1.07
